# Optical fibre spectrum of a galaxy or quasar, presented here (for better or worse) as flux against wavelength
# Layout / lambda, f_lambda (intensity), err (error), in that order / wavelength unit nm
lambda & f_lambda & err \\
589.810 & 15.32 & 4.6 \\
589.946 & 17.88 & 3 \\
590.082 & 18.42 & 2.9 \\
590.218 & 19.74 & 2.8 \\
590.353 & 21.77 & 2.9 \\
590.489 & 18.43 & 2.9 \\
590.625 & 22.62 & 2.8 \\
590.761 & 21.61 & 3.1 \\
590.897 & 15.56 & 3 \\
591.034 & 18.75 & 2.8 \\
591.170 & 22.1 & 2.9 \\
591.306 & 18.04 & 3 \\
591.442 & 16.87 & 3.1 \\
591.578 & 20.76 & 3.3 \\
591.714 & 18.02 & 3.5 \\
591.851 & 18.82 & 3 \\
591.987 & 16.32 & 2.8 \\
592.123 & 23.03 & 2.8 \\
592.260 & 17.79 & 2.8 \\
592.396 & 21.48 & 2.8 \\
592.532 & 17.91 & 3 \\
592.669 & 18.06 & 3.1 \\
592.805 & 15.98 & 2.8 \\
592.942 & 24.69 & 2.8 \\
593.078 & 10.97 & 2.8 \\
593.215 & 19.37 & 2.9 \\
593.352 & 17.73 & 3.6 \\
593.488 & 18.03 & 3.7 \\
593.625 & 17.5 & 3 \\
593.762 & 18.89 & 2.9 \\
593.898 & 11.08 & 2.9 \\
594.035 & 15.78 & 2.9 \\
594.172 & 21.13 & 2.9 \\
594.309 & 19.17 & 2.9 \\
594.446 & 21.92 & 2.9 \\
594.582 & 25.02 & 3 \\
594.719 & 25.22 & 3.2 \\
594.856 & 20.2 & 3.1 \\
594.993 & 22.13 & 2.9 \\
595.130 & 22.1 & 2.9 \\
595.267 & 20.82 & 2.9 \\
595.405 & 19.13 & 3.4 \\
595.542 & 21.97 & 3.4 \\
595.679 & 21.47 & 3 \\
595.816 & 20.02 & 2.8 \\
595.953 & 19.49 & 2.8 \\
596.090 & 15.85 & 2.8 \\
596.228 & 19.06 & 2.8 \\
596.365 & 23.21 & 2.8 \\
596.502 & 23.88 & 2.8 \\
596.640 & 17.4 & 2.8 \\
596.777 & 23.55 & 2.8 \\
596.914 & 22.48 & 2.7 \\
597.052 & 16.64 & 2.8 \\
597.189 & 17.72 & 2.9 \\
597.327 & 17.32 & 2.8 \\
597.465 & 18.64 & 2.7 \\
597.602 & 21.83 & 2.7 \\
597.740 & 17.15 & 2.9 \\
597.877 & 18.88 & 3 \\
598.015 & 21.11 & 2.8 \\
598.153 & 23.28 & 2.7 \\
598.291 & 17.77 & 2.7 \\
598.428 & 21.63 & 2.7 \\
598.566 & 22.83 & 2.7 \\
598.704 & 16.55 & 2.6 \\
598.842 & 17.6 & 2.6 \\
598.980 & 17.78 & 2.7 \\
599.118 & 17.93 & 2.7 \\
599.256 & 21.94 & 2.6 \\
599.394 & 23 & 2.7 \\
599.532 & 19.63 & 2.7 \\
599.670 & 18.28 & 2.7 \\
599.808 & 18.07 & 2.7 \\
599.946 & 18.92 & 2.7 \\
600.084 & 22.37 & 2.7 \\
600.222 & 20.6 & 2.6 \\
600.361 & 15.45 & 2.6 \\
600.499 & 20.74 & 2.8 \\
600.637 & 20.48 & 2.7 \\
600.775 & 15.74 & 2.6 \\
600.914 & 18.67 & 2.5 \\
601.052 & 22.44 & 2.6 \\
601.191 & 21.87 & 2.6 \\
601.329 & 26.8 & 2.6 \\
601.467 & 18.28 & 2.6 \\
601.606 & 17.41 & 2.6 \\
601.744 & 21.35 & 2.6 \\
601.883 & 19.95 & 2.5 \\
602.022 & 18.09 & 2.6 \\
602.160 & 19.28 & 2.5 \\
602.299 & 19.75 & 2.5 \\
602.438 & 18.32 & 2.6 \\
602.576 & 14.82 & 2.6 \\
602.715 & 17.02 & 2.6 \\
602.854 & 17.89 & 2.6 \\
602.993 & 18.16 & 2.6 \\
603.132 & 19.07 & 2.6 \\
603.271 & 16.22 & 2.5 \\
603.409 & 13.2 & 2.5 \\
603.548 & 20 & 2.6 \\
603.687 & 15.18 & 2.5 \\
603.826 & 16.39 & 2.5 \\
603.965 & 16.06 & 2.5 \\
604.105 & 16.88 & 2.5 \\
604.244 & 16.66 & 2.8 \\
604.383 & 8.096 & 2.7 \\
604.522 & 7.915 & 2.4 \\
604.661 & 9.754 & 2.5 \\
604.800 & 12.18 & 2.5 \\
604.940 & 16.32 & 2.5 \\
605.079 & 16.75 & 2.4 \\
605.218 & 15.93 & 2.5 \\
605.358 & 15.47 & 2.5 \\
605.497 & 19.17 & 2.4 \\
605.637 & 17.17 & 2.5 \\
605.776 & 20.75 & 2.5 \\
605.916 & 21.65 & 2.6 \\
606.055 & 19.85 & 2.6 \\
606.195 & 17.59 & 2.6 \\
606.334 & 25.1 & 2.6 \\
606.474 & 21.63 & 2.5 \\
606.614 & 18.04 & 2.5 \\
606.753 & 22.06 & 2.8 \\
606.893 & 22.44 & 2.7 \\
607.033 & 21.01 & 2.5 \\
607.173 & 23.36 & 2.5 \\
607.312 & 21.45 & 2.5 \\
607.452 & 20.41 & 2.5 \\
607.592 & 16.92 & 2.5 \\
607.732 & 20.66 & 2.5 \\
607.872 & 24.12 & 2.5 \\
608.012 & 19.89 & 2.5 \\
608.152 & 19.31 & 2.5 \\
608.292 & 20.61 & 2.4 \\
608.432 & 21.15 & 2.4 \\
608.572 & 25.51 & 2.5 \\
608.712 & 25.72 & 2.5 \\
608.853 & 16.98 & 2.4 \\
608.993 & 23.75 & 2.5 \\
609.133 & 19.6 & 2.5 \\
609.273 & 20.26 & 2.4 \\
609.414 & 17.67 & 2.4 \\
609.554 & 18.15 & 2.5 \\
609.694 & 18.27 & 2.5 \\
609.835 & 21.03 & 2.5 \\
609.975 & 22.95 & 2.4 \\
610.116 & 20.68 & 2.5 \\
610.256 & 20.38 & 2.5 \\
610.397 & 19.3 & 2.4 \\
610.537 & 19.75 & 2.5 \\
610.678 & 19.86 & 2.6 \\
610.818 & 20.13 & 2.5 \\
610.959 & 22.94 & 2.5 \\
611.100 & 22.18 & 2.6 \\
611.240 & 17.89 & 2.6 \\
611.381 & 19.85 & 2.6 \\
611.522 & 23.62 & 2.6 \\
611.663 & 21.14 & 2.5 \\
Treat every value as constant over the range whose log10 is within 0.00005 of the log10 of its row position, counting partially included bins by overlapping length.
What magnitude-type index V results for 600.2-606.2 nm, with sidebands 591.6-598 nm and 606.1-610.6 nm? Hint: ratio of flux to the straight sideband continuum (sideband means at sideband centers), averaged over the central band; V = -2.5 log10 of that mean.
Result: 0.16 mag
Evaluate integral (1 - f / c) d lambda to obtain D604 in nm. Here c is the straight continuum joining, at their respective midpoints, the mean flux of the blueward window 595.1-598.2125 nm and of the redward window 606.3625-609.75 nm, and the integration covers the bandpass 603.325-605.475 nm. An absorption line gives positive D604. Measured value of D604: 0.63 nm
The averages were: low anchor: 20.1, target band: 14.6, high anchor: 20.9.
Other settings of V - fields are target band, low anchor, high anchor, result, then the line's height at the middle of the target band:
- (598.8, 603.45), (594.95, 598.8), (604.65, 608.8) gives 0.05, 20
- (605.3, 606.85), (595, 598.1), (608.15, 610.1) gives 0.04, 20.6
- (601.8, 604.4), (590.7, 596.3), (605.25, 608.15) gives 0.17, 20.1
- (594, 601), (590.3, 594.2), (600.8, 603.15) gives -0.06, 18.9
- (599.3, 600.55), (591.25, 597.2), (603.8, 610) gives -0.03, 19.2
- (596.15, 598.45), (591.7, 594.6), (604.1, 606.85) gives -0.12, 18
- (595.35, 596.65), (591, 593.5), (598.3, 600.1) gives -0.06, 19.2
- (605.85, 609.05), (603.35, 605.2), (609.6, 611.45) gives -0.22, 17.4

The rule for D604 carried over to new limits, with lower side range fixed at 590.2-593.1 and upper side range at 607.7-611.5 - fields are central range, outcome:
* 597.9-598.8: -0.027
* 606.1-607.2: -0.044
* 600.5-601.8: -0.023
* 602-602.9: 0.100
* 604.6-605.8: 0.268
